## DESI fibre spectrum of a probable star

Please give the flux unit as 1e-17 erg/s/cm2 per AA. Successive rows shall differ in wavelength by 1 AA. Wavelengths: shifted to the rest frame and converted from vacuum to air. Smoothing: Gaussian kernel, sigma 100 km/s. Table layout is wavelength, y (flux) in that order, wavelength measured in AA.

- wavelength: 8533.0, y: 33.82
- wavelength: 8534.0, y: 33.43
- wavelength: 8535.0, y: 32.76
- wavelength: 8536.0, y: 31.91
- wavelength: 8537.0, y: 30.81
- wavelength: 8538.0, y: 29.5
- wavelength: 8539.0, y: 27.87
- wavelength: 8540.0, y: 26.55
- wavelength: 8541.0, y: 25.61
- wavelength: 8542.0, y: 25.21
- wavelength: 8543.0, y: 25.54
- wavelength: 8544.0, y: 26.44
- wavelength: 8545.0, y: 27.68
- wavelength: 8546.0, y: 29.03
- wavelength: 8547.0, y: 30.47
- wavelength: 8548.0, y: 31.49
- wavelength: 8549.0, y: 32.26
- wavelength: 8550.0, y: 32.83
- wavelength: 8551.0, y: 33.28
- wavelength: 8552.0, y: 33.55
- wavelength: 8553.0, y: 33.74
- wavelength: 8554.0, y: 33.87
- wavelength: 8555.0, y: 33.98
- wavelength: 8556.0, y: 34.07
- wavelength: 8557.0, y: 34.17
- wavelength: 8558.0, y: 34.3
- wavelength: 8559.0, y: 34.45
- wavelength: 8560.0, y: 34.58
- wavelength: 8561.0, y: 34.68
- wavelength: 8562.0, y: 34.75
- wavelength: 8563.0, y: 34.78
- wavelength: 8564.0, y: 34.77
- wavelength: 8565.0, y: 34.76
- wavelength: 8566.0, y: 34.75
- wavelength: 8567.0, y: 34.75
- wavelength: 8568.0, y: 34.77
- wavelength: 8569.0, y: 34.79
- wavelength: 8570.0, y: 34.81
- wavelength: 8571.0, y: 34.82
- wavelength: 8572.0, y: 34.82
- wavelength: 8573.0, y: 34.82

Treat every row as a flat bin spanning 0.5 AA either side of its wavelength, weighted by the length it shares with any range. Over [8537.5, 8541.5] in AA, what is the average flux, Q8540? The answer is 27.4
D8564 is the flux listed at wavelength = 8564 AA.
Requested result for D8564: 34.77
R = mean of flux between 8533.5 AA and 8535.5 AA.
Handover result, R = 33.1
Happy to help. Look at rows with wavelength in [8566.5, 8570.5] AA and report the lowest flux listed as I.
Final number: 34.75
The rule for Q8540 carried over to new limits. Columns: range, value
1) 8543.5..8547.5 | 28.4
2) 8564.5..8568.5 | 34.8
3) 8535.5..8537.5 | 31.4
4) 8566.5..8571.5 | 34.8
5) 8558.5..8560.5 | 34.5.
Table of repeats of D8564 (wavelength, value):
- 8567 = 34.75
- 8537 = 30.81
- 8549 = 32.26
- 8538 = 29.5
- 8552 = 33.55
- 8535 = 32.76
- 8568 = 34.77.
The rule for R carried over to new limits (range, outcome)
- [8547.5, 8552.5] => 32.7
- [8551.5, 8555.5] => 33.8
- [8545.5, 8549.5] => 30.8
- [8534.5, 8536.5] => 32.3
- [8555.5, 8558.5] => 34.2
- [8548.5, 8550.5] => 32.5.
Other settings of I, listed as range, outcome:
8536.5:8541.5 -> 25.61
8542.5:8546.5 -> 25.54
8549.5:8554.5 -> 32.83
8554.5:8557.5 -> 33.98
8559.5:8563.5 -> 34.58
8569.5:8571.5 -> 34.81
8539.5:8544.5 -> 25.21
